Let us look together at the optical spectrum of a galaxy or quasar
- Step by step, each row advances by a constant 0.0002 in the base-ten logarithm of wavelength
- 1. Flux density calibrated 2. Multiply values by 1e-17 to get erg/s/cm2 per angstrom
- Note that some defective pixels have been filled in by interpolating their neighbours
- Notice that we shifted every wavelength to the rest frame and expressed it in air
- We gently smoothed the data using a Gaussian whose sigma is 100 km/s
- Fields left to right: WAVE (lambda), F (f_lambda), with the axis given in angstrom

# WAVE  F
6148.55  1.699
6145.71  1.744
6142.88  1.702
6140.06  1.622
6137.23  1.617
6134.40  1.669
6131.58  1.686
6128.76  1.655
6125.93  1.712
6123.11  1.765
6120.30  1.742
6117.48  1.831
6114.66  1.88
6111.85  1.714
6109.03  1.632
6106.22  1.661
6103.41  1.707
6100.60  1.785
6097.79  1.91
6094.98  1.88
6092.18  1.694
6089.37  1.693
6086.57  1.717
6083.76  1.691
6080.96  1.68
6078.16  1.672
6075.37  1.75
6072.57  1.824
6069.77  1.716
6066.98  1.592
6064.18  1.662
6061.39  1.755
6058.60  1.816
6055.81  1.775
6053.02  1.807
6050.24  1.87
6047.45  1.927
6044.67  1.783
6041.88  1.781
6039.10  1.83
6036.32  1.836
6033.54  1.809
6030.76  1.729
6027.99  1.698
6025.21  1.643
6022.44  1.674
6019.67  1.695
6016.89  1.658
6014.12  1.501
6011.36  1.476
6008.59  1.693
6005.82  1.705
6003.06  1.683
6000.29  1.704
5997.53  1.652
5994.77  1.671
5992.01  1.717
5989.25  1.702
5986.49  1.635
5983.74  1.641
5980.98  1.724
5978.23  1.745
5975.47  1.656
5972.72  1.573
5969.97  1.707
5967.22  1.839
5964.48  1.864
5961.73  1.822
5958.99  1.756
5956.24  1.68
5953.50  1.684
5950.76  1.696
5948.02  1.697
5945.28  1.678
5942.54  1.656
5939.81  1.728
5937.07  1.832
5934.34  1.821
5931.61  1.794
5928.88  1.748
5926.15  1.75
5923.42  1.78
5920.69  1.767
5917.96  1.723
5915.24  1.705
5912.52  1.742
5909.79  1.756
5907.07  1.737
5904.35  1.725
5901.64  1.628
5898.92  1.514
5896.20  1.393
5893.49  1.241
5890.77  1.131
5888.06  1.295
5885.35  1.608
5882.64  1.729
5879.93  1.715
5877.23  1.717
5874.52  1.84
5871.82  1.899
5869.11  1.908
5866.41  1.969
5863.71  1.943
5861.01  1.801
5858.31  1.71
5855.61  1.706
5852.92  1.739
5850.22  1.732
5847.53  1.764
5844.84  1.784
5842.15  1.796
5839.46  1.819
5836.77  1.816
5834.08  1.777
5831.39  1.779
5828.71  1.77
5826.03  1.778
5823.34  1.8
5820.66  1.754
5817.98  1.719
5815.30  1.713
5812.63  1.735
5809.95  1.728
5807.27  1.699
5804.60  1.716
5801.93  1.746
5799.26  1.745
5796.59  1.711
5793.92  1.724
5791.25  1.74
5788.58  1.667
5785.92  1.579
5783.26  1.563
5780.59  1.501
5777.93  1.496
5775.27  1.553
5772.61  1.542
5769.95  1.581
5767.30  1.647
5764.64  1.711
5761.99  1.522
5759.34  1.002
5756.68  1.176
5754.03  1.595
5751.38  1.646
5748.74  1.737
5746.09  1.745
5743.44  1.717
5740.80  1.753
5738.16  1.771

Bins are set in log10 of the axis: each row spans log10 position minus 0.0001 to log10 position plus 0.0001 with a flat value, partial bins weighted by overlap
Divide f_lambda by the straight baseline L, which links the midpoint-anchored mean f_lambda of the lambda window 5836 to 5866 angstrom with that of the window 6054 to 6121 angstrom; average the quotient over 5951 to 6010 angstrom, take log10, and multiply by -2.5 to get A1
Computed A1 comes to 0.03 mag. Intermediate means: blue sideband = 1.79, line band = 1.71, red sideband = 1.74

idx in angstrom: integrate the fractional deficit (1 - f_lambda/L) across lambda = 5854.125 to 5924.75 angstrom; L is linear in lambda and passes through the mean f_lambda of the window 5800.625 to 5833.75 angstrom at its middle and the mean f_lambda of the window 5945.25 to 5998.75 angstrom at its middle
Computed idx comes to 1.97 angstrom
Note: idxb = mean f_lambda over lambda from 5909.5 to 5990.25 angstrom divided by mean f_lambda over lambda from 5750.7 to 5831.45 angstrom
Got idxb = 1.1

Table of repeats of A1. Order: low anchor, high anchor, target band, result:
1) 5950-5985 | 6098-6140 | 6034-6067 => -0.05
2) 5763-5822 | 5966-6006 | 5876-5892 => 0.09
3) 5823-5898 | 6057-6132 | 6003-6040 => 0.03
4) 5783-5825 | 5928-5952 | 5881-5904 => 0.19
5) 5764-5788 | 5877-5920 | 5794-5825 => -0.10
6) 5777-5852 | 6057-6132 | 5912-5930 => -0.01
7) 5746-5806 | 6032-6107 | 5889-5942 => 0.01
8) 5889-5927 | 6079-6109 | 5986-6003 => -0.01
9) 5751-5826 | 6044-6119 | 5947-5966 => -0.03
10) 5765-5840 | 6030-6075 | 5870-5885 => -0.03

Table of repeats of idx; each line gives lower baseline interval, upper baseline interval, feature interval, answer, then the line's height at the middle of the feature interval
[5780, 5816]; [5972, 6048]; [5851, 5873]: -1.8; 1.69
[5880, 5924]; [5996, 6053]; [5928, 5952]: -1.6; 1.63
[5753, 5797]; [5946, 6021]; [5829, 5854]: -3.0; 1.59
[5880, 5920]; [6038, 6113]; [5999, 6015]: 0.5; 1.68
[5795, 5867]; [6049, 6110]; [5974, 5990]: 0.6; 1.75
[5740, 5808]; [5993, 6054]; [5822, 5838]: -1.5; 1.63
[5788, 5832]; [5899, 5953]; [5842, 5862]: -0.2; 1.73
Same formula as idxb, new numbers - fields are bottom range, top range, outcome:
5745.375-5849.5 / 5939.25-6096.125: 1.03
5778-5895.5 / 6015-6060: 1.04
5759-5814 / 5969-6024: 1.02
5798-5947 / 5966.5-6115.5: 1.00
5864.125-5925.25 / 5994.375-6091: 1.03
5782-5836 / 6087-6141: 1.00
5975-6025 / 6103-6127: 1.05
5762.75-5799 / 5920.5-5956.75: 1.07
